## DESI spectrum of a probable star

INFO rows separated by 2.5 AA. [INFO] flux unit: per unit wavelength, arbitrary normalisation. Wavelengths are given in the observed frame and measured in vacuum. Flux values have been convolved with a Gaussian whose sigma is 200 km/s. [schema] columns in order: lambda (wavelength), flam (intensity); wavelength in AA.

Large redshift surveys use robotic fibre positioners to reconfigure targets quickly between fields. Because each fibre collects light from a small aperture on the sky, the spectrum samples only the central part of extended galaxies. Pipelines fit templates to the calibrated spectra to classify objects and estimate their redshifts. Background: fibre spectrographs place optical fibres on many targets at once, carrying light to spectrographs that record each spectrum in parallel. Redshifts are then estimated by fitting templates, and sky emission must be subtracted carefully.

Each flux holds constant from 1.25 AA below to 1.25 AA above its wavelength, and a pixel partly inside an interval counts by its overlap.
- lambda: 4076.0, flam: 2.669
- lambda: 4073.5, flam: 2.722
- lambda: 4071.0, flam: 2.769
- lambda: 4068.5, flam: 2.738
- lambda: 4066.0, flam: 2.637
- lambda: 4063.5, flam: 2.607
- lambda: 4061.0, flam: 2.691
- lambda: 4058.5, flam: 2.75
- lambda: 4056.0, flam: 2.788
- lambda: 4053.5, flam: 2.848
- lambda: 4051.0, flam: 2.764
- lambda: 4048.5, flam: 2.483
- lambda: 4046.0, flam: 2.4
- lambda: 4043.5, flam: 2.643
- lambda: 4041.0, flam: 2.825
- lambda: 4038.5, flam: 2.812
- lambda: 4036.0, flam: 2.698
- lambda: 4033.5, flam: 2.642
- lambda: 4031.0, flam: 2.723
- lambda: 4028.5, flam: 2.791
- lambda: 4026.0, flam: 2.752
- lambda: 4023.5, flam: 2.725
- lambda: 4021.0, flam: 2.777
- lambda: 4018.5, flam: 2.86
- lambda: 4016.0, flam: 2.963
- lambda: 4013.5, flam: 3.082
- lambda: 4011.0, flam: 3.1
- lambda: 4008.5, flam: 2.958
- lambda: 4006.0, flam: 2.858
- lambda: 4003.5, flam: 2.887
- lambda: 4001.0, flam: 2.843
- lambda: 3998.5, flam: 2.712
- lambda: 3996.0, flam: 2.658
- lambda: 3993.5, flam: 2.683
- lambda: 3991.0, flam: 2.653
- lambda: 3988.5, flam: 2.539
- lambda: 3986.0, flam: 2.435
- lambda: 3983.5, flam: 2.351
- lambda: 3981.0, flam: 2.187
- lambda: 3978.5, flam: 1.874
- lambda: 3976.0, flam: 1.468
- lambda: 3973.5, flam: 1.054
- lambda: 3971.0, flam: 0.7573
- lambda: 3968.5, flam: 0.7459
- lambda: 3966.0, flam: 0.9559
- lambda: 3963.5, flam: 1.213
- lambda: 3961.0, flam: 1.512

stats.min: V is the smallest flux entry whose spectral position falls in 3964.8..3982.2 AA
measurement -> 0.7459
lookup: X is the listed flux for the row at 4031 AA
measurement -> 2.723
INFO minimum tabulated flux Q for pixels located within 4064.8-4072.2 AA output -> 2.637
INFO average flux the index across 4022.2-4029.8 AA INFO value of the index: 2.76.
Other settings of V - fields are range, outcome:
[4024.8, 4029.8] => 2.752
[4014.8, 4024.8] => 2.725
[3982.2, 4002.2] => 2.351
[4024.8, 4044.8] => 2.642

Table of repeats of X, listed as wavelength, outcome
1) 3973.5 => 1.054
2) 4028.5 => 2.791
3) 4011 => 3.1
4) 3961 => 1.512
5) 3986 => 2.435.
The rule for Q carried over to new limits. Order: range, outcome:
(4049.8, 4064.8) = 2.607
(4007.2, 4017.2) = 2.958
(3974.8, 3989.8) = 1.468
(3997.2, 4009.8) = 2.712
